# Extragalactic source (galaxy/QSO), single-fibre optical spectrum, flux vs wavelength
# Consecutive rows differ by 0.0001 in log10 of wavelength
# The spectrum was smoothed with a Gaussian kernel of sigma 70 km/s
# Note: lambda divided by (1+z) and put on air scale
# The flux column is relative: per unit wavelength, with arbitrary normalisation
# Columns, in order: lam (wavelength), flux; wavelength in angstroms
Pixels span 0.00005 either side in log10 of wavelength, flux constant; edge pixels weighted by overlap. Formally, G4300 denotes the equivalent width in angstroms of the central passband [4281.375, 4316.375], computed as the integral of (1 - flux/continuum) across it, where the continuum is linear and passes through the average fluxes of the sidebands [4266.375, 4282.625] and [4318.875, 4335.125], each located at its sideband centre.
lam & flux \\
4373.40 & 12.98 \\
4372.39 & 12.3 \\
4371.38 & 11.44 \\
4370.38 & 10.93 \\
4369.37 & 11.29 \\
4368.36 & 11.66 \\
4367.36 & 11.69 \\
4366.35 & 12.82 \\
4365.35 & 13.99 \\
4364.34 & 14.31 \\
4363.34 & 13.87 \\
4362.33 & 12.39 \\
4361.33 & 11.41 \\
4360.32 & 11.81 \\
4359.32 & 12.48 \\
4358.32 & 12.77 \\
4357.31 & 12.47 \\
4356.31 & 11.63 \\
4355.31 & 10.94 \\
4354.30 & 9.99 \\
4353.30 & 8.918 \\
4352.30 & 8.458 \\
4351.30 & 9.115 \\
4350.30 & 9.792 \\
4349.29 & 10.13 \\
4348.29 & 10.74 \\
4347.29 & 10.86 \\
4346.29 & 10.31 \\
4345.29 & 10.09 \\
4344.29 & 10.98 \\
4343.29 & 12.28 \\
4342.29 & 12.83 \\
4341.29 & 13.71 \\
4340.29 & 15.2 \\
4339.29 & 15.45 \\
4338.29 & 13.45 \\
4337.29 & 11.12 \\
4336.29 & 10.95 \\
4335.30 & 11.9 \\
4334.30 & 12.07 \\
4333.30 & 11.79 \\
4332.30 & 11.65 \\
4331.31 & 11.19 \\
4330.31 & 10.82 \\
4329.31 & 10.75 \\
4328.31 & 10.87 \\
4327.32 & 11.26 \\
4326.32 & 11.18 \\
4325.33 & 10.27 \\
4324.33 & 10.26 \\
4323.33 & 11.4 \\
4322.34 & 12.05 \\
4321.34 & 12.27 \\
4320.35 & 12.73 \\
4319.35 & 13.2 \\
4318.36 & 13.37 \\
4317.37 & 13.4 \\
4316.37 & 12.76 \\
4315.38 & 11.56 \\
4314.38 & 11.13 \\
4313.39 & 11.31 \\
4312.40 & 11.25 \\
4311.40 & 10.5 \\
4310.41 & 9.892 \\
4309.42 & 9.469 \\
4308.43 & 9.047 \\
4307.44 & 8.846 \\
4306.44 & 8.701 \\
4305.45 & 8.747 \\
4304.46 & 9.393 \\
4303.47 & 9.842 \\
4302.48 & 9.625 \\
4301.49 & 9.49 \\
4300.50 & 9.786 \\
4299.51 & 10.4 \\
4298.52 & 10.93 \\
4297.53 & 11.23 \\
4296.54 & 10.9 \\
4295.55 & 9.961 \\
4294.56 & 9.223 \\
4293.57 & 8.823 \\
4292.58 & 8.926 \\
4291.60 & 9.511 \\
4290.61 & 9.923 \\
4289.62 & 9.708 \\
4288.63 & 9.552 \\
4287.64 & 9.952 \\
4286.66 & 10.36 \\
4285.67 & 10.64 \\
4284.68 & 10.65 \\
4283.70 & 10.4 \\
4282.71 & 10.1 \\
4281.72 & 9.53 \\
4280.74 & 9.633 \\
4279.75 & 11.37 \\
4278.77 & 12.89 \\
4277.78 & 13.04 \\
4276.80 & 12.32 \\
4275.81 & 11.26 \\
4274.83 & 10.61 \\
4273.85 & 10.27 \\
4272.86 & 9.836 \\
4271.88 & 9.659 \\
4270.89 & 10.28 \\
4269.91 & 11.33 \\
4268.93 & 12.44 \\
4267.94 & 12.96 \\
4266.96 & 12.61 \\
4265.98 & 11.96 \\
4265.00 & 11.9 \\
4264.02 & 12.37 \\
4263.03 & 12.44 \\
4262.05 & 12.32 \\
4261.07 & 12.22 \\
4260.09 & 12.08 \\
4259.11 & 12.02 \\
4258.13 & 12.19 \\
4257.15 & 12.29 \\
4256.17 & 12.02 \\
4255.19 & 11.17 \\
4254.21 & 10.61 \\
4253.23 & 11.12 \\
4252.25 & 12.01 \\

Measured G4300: 4.1 angstroms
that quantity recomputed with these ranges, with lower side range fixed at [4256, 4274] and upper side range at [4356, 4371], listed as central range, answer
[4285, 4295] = 1.9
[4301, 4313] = 2.4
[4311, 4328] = 0.5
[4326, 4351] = 1.2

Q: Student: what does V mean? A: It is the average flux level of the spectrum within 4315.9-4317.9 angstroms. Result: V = 13.1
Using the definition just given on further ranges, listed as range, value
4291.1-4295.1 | 9.14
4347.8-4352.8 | 9.64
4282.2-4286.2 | 10.4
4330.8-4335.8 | 11.7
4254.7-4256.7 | 11.6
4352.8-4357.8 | 10.8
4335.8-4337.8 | 11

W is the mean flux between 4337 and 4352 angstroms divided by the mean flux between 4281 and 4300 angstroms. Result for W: 1.17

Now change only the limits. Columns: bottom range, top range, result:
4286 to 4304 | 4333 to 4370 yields 1.19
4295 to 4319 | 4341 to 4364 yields 1.07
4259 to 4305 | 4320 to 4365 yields 1.08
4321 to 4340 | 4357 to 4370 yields 1.07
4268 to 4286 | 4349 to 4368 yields 1.05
